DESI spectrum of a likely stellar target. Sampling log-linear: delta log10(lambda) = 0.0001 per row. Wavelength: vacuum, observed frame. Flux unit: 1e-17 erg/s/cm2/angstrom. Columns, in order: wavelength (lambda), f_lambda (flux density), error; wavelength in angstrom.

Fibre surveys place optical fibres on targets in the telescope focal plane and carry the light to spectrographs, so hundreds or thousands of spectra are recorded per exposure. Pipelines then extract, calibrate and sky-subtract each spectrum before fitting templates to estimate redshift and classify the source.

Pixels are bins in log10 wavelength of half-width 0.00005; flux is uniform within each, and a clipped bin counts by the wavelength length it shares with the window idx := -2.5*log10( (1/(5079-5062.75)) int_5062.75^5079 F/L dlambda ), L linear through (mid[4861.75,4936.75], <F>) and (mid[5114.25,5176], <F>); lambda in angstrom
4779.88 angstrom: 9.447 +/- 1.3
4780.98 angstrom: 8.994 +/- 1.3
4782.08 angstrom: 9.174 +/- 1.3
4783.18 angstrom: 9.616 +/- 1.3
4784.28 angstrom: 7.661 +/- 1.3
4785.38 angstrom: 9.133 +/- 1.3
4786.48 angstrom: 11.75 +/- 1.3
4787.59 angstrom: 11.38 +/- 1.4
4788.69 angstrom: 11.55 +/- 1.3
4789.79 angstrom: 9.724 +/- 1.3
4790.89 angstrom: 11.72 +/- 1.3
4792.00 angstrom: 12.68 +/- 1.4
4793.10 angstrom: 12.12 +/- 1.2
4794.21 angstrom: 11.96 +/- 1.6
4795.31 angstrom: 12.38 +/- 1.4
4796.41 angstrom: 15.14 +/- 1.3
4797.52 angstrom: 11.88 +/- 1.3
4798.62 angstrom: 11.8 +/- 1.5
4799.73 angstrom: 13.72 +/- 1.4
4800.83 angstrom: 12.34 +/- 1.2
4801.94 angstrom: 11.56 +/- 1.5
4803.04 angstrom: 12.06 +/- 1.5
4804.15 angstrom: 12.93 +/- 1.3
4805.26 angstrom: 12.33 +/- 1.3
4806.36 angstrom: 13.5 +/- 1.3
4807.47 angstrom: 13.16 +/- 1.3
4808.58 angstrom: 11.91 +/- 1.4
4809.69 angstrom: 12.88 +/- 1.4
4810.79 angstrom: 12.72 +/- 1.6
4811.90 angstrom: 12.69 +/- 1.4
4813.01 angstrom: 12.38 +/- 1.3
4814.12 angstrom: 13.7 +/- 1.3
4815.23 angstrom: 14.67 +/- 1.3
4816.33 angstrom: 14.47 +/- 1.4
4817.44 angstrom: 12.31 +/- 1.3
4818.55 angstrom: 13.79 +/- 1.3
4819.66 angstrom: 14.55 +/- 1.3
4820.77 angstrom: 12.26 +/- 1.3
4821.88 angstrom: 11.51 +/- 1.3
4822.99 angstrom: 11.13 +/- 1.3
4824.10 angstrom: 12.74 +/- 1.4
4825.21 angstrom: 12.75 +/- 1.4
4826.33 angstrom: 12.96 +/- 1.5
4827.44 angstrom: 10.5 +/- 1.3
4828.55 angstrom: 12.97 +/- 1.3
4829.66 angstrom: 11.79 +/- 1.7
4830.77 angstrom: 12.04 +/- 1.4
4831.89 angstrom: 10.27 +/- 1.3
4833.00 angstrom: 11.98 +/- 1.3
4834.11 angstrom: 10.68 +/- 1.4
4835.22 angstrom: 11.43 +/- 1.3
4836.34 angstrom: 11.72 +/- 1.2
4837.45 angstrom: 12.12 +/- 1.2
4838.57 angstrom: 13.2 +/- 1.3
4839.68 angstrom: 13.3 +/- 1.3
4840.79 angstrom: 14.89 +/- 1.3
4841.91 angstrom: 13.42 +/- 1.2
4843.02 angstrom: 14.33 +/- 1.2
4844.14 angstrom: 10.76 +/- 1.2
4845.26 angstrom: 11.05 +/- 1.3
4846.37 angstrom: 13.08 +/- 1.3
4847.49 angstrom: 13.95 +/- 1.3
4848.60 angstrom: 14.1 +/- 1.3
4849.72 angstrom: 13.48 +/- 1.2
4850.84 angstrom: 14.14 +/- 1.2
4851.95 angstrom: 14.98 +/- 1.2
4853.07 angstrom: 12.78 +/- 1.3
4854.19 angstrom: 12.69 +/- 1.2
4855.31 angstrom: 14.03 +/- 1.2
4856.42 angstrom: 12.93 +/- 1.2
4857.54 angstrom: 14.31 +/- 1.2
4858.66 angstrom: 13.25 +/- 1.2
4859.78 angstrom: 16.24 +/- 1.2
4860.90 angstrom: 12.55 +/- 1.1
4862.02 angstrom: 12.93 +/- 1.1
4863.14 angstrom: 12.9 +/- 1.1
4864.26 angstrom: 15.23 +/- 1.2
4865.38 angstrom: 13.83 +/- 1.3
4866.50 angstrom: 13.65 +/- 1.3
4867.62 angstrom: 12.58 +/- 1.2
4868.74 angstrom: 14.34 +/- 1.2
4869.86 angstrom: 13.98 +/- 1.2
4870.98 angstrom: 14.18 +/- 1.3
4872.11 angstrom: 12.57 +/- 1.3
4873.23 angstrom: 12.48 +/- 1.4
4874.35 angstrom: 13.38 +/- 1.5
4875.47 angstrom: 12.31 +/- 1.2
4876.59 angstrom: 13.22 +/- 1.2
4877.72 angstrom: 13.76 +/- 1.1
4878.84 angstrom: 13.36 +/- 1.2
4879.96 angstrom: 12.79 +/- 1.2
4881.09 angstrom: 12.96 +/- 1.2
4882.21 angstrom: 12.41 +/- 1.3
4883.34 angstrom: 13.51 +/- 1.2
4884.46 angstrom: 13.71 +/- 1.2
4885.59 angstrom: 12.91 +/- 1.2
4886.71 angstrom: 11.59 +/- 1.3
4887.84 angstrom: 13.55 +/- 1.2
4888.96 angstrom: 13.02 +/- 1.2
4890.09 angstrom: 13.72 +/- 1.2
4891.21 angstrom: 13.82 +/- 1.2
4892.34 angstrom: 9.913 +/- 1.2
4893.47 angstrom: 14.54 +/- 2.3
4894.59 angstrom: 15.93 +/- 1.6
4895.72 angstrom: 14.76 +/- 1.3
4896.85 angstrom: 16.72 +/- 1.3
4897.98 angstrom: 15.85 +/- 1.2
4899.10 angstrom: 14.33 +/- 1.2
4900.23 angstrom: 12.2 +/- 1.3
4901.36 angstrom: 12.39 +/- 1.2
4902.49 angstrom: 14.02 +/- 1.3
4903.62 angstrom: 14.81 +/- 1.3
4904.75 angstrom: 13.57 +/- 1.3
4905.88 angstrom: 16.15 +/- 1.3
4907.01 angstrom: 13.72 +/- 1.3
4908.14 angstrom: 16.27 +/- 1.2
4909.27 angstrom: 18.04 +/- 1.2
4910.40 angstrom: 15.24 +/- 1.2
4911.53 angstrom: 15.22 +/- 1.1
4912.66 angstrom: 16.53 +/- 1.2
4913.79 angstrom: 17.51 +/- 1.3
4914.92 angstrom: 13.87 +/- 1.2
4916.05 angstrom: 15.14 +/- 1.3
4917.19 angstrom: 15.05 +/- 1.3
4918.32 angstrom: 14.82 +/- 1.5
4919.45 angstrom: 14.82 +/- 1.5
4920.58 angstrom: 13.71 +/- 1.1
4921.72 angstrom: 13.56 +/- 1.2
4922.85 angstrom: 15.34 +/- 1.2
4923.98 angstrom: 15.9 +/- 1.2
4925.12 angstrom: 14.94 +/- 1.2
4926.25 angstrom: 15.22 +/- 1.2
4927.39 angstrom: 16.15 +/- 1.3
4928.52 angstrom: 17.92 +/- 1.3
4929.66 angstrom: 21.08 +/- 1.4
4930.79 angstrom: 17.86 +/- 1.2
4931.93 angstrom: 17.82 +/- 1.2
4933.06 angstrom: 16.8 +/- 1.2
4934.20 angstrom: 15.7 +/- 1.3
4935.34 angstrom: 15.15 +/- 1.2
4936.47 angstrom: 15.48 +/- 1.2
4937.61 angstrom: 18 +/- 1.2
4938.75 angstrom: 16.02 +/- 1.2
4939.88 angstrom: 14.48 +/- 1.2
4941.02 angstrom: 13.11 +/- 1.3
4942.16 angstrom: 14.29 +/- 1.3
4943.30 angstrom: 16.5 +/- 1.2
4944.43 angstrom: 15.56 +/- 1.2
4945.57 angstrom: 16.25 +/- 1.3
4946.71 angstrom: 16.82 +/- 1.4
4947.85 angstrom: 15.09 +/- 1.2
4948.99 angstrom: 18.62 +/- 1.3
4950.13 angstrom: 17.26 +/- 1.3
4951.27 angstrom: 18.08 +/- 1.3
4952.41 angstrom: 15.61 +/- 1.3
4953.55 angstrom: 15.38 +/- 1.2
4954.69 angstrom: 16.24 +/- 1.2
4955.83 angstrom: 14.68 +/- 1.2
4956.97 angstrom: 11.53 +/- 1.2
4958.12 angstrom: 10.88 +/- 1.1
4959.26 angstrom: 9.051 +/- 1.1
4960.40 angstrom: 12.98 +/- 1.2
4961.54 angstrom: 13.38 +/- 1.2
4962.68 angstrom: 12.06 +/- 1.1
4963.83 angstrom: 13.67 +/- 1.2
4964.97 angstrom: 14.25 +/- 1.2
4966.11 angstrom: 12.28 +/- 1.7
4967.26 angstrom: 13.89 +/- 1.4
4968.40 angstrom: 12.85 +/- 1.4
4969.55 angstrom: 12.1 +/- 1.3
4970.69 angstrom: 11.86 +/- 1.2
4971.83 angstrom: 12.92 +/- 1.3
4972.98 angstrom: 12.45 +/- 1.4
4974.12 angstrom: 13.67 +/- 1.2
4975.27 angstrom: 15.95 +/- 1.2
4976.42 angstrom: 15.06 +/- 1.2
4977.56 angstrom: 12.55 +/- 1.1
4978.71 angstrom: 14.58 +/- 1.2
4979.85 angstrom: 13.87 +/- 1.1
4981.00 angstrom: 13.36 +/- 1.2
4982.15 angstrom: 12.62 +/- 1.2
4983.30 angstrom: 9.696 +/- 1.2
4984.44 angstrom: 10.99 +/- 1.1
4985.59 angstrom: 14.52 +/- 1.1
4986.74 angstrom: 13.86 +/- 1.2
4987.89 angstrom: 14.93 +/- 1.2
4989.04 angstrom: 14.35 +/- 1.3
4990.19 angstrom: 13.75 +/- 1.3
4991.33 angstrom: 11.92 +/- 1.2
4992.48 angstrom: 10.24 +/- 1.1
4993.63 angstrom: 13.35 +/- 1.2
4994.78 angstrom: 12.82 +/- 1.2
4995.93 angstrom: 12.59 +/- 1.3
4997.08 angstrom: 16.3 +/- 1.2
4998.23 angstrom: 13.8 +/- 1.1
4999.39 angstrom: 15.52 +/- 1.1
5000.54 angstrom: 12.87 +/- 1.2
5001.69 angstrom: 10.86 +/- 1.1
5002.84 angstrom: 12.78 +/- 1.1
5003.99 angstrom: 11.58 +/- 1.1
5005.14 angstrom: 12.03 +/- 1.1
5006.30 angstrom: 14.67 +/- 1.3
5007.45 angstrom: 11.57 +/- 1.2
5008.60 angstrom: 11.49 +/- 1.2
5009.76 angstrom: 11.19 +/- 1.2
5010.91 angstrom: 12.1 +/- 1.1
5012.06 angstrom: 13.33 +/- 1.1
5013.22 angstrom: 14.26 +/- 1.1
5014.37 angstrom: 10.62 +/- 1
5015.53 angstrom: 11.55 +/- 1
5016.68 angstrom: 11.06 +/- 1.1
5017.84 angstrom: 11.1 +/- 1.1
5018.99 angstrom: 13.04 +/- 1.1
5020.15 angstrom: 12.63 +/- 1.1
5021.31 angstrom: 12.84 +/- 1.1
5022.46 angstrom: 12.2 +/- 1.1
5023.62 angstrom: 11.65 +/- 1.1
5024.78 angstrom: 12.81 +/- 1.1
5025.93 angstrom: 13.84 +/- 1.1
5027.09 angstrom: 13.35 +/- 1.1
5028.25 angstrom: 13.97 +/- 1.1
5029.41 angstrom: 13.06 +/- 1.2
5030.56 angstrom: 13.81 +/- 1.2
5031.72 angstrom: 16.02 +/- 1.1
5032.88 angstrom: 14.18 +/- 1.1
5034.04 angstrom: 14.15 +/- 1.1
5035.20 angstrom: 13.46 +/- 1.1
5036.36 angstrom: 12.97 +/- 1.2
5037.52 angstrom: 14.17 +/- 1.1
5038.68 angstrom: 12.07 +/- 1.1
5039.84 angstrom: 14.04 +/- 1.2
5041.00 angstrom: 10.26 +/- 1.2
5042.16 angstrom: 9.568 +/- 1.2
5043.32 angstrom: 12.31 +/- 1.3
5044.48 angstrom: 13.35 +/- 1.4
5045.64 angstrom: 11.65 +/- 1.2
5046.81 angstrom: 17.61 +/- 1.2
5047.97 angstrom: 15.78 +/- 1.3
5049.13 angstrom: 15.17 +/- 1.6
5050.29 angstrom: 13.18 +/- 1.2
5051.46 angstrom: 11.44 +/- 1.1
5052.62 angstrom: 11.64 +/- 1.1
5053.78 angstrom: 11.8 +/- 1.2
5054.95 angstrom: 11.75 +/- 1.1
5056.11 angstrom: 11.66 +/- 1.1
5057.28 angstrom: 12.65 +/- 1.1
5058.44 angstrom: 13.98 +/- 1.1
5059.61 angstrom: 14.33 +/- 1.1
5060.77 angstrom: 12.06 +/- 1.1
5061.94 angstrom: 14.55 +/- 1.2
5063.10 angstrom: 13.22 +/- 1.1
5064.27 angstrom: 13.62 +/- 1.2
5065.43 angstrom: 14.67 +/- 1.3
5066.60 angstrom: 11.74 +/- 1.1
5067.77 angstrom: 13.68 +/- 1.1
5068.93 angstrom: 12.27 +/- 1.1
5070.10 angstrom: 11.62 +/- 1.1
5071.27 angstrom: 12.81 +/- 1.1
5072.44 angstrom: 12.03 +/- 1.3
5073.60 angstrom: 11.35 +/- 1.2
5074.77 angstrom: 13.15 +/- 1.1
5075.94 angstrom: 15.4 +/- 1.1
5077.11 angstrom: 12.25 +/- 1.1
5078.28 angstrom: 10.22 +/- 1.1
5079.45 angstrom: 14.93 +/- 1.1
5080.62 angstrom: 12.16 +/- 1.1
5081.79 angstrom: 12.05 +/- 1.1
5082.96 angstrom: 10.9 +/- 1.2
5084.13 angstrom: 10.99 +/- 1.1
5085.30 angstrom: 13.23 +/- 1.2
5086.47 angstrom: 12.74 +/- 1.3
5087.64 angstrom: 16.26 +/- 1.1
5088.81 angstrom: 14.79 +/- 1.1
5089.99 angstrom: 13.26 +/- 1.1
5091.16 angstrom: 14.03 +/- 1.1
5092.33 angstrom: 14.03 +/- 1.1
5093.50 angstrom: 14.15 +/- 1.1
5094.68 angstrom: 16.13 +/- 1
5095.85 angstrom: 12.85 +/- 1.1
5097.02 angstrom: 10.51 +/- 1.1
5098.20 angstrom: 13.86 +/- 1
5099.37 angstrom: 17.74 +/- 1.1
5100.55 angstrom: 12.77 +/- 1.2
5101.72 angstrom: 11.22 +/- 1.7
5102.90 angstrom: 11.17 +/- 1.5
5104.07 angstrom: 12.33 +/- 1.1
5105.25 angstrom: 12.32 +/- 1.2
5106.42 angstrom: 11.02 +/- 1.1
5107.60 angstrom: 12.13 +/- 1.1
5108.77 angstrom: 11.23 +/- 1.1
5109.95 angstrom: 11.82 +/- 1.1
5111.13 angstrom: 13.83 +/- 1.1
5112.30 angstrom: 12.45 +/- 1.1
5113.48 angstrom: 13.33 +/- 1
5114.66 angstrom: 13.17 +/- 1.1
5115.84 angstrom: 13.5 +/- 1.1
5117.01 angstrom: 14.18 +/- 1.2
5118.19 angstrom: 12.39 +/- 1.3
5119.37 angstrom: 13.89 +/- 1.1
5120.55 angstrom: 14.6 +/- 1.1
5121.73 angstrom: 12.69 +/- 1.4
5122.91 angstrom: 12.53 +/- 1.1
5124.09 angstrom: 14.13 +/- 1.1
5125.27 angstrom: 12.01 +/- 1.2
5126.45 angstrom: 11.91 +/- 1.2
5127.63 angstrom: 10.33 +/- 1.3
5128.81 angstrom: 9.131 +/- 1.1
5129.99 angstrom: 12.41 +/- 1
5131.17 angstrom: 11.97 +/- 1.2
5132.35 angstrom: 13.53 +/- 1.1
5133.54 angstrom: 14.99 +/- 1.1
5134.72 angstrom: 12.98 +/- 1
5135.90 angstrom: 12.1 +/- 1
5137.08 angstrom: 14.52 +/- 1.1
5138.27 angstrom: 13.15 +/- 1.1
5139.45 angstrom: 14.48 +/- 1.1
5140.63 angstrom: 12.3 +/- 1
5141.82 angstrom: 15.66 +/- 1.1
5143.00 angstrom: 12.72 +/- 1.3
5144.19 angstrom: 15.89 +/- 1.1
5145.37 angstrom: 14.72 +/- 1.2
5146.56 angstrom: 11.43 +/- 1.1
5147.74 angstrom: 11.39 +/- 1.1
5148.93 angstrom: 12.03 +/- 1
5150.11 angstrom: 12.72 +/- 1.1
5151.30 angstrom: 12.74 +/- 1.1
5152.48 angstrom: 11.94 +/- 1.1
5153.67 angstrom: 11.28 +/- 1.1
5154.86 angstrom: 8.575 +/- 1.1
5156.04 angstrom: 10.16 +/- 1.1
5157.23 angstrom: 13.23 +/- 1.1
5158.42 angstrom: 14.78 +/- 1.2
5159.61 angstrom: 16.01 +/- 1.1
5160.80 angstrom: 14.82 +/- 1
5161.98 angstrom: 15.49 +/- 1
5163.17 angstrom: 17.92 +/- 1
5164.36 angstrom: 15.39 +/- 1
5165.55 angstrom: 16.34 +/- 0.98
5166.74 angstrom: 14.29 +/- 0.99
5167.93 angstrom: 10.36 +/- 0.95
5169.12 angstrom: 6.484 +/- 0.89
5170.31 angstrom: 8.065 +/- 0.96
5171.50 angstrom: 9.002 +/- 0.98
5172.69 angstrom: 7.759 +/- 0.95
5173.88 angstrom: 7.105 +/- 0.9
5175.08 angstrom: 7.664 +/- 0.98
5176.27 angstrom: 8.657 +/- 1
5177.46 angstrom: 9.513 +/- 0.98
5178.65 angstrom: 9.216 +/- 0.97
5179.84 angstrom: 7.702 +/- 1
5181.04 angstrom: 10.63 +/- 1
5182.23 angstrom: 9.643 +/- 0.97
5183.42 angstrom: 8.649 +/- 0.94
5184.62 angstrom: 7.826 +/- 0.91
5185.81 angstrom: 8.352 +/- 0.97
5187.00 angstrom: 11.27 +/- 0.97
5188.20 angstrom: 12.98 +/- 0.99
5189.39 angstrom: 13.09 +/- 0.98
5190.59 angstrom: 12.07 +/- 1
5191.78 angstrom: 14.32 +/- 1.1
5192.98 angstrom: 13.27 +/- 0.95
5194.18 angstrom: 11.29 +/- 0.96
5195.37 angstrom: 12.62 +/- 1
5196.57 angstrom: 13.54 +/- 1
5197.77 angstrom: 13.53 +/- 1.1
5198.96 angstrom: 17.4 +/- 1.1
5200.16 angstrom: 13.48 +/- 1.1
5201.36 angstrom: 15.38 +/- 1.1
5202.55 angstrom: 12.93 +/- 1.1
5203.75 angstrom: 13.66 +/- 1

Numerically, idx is 0.034 mag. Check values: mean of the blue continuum 14.5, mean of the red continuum 12.5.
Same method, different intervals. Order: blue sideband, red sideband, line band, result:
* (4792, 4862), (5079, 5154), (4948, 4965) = -0.11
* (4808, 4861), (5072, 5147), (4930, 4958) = -0.22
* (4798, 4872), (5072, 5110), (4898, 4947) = -0.20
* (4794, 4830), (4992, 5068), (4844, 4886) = -0.05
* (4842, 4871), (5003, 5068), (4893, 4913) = -0.13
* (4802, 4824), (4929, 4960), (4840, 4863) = 0.02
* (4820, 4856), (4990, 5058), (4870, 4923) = -0.12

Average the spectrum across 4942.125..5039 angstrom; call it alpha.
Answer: 13.4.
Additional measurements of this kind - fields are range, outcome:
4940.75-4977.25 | 14.2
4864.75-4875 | 13.4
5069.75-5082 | 12.6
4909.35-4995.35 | 14.6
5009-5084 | 12.8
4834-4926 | 13.8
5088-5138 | 13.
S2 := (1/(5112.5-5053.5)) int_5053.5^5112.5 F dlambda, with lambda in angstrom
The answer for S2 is 12.9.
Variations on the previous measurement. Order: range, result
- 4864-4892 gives 13.3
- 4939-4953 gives 16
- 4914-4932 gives 15.8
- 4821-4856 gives 12.6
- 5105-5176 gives 12.5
